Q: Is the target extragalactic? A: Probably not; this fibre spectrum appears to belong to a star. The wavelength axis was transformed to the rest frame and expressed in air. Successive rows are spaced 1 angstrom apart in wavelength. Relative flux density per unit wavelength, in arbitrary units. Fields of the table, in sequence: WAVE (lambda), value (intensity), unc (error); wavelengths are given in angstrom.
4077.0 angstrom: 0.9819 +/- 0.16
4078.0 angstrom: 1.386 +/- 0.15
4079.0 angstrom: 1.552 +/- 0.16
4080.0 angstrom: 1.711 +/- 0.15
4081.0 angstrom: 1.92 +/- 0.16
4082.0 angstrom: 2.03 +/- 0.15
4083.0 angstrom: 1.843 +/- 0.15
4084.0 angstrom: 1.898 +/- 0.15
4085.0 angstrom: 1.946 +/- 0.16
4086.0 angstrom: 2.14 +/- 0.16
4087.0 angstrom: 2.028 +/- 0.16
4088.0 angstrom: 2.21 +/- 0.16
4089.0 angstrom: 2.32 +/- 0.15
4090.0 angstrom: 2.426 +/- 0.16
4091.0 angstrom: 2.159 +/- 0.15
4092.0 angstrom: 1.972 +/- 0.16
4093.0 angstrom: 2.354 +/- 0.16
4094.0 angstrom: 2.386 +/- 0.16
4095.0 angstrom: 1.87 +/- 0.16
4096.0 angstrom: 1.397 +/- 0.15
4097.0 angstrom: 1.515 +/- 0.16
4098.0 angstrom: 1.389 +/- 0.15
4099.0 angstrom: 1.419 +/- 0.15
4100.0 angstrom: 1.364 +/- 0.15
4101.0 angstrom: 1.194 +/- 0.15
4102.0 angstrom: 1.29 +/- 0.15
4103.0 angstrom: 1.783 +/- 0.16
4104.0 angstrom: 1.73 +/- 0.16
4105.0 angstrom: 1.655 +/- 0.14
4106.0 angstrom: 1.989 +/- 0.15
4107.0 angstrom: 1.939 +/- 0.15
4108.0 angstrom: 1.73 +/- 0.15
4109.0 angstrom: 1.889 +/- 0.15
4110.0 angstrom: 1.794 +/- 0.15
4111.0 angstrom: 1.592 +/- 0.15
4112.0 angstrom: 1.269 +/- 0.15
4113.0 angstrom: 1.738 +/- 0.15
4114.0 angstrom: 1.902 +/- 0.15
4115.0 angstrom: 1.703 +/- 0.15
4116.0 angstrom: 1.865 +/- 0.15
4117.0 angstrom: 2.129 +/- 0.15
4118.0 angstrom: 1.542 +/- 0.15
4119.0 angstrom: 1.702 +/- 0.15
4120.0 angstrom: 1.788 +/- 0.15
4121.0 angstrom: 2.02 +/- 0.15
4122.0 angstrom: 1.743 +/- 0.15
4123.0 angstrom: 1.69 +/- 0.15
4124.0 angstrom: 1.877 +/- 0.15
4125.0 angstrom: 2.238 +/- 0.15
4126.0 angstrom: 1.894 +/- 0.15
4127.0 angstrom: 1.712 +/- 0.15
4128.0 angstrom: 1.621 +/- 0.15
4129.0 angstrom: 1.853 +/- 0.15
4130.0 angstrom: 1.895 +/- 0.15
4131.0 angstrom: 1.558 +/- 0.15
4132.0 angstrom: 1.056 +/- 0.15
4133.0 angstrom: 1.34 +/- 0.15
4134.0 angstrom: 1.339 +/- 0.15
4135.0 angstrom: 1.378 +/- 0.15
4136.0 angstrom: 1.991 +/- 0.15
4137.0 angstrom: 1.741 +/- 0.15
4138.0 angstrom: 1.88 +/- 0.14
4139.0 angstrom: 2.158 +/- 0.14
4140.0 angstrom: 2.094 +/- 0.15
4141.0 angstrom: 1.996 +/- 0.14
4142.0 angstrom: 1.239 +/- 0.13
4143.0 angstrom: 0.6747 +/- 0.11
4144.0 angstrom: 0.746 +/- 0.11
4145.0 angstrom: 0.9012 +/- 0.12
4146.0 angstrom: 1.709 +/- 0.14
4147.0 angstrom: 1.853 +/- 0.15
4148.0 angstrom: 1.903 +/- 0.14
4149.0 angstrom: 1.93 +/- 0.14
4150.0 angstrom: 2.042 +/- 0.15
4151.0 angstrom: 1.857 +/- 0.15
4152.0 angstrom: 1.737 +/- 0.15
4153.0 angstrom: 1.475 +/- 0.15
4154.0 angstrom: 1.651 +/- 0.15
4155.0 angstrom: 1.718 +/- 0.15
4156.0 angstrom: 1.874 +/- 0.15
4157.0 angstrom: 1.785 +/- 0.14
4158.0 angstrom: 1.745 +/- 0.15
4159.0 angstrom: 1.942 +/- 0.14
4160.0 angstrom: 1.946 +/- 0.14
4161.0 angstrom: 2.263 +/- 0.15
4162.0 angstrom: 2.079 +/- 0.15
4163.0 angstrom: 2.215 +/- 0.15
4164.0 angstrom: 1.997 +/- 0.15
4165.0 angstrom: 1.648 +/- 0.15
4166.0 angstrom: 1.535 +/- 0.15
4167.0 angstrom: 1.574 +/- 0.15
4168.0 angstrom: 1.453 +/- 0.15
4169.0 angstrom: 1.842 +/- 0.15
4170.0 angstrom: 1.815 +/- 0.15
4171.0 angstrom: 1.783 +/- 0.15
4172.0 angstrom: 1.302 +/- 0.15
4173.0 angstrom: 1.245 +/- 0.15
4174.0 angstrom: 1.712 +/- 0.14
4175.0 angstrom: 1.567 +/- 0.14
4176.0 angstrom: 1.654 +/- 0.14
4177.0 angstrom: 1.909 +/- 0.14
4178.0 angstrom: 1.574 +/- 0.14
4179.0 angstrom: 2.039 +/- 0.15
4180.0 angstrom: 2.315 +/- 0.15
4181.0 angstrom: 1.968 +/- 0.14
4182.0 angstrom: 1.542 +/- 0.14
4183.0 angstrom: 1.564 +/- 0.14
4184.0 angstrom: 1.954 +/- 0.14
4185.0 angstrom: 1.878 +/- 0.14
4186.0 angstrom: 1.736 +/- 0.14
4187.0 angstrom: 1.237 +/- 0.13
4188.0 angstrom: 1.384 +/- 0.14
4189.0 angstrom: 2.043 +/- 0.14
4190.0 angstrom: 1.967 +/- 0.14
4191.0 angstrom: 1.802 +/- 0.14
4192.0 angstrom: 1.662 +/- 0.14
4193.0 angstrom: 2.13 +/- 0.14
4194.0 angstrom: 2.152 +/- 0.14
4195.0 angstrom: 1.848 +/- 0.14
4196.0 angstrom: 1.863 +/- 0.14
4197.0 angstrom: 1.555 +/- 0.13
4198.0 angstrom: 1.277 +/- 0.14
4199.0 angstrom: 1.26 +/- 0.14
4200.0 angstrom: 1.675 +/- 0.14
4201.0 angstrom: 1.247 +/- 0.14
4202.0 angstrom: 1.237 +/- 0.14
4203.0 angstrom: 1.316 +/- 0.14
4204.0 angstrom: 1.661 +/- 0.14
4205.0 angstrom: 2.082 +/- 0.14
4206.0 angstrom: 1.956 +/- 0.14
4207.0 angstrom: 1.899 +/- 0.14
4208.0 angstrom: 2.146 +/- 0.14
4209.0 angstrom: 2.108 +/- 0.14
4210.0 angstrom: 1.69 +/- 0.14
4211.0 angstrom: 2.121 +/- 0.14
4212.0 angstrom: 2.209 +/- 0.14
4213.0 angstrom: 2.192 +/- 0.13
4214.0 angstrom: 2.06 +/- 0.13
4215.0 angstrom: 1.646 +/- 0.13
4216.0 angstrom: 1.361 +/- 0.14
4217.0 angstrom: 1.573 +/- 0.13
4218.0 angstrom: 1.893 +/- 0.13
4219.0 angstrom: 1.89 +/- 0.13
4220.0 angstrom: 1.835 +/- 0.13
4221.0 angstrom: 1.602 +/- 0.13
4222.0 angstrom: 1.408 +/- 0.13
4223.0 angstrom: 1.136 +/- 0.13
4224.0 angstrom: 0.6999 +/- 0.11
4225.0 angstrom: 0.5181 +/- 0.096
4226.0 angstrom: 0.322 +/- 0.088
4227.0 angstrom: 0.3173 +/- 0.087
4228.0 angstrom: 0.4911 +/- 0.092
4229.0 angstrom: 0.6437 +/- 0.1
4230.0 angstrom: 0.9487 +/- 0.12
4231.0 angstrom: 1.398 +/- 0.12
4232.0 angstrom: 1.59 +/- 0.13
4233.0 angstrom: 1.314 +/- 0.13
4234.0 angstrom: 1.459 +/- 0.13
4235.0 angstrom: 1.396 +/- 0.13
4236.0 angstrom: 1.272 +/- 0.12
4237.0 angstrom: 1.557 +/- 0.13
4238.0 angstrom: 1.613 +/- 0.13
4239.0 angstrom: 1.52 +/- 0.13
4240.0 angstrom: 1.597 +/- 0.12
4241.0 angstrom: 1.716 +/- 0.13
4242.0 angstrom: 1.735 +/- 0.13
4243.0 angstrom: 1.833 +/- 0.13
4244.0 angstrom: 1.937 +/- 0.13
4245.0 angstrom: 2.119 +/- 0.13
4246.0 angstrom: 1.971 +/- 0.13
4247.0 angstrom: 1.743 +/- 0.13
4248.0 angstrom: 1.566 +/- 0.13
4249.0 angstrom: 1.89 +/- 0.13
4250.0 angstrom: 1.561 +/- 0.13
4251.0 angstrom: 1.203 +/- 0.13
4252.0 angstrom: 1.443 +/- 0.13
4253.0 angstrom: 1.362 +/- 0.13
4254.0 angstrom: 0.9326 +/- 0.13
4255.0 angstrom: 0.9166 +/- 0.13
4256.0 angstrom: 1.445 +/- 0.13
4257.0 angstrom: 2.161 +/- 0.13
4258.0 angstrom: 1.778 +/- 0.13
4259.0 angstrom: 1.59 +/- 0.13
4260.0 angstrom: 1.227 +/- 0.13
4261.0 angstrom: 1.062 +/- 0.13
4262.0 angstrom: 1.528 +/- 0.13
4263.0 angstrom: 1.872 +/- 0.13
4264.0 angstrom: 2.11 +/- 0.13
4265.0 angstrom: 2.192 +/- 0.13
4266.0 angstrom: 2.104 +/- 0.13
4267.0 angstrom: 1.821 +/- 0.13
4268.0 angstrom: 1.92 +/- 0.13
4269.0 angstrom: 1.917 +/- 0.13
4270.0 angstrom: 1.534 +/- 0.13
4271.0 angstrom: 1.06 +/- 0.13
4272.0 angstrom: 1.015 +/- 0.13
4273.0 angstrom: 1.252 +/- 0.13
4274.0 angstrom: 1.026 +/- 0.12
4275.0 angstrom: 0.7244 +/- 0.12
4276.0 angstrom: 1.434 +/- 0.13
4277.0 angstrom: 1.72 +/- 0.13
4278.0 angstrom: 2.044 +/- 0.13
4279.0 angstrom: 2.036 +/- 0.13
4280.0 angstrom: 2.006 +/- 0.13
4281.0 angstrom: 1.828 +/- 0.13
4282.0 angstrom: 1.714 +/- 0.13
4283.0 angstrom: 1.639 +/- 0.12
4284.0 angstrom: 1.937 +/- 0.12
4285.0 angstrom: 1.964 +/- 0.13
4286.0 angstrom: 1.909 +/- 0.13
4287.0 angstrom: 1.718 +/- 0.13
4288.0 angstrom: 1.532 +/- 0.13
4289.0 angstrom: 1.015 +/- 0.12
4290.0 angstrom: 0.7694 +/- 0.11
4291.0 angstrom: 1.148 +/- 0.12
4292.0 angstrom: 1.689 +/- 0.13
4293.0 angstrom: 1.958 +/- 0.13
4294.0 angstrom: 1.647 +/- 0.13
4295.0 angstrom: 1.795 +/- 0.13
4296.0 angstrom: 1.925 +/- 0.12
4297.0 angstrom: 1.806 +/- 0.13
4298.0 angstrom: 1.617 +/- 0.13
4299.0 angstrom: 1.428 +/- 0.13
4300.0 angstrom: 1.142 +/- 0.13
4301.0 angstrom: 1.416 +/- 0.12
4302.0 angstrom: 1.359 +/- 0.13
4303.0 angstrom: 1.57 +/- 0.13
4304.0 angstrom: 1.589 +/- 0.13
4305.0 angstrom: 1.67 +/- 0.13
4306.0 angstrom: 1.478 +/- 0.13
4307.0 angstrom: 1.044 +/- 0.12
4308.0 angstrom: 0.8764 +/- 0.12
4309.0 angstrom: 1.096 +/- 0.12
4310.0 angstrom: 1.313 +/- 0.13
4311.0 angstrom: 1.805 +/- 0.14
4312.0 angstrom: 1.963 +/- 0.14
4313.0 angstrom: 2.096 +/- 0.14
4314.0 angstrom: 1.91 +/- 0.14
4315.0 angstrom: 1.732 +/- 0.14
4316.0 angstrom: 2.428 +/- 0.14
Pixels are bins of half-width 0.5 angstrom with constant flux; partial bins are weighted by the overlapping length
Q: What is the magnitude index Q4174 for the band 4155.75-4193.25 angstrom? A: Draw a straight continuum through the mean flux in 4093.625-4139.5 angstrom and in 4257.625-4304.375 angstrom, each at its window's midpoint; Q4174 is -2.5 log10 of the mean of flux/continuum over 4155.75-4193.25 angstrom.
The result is -0.07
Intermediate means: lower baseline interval 1.71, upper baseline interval 1.6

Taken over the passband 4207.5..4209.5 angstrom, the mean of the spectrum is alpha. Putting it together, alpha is 2.13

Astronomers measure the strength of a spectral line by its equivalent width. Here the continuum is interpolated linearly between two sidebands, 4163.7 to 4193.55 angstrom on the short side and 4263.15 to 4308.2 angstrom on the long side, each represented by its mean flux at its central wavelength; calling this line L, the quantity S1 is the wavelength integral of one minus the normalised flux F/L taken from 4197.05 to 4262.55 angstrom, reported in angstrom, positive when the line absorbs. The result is 6.1 angstrom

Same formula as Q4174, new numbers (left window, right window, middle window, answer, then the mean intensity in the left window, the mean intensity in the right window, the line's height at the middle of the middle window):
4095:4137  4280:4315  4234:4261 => 0.02 mag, 1.67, 1.58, 1.6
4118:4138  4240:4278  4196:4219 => -0.07 mag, 1.71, 1.59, 1.63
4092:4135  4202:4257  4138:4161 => -0.03 mag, 1.71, 1.52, 1.65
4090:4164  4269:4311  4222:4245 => 0.26 mag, 1.74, 1.51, 1.59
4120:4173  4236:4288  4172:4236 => 0.06 mag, 1.71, 1.63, 1.67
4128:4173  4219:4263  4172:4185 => -0.10 mag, 1.69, 1.39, 1.6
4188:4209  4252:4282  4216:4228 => 0.39 mag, 1.74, 1.57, 1.68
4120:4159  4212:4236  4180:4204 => -0.16 mag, 1.69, 1.31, 1.45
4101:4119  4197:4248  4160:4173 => -0.10 mag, 1.72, 1.52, 1.62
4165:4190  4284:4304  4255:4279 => 0.00 mag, 1.7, 1.56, 1.59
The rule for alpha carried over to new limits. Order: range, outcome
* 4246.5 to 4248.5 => 1.65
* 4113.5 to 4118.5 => 1.83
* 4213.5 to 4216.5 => 1.69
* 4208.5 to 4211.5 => 1.97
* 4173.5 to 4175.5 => 1.64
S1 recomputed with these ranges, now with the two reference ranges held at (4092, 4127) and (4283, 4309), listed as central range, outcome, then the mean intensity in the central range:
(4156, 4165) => -1.5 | 1.97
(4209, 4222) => -1.7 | 1.83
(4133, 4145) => 1.3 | 1.53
